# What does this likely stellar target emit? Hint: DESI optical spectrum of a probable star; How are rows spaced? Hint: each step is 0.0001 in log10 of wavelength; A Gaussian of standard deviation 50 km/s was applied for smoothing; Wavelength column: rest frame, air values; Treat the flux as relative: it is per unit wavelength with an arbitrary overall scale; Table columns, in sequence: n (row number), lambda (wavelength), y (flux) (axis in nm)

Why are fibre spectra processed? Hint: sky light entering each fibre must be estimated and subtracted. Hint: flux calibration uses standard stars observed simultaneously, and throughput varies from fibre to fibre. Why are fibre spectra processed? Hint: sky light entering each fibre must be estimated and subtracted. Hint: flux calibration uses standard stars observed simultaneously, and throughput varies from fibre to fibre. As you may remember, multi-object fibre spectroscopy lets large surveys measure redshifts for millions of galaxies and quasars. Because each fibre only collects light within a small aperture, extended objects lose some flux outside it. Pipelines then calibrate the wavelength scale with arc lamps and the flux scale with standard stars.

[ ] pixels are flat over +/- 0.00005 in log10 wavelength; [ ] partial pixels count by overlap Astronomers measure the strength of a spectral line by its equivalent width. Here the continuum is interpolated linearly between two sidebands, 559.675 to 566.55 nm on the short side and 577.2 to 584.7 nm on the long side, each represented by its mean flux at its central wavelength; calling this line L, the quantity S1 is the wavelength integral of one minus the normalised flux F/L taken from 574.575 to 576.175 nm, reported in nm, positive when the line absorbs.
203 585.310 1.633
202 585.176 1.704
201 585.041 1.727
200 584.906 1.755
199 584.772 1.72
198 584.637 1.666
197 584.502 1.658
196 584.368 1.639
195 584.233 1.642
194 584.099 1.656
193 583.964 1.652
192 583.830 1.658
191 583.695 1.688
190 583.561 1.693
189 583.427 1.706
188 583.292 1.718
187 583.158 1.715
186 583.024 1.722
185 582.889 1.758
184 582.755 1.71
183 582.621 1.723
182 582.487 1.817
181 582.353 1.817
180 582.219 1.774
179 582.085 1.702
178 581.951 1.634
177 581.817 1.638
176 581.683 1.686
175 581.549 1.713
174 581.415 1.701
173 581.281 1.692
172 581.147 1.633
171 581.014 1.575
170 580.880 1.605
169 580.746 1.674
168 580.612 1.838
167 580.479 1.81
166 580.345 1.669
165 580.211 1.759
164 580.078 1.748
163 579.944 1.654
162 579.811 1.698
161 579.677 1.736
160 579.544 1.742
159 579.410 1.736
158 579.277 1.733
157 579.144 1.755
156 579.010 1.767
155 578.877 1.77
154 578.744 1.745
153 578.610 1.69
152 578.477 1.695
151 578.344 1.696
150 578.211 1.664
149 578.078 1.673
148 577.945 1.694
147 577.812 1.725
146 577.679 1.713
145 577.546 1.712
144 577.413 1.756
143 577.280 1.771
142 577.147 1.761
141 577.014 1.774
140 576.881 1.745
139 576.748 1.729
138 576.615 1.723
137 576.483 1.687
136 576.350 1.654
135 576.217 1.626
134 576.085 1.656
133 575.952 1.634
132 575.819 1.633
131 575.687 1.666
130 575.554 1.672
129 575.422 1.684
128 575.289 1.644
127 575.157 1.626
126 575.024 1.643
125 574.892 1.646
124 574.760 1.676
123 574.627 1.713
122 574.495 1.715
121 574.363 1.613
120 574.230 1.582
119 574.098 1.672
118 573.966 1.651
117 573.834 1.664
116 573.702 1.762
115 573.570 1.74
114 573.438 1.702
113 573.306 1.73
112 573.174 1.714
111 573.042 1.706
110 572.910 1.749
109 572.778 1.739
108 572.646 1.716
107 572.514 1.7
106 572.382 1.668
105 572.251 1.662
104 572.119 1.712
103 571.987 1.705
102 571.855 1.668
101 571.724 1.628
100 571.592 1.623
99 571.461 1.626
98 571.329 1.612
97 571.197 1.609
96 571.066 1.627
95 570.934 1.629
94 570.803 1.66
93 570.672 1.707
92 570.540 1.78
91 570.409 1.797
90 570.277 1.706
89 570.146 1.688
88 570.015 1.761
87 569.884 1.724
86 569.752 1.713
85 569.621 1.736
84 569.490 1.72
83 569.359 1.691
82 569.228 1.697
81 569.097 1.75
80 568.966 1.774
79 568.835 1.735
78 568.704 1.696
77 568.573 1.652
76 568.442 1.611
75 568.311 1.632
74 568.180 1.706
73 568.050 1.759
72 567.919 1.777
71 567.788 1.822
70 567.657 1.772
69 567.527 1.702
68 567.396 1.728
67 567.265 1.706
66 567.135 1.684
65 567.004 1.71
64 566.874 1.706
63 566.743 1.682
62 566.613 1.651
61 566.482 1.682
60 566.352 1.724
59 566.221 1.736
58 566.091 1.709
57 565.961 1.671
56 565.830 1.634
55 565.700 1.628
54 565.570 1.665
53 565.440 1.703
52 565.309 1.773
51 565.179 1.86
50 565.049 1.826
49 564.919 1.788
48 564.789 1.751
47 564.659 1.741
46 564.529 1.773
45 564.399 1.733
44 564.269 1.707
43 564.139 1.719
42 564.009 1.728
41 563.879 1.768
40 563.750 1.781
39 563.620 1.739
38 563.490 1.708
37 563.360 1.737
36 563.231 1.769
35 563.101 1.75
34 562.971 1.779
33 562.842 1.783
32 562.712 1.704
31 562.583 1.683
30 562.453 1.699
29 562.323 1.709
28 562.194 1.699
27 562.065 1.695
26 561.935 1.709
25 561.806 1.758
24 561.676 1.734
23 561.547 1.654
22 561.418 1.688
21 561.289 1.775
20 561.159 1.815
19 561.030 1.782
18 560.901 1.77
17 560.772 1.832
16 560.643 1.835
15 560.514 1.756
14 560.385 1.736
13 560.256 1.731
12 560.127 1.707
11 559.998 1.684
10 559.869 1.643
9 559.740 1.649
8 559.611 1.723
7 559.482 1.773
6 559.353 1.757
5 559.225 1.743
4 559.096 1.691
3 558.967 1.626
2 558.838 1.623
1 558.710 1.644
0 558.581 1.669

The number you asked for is 0.05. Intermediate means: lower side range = 1.73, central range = 1.66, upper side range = 1.71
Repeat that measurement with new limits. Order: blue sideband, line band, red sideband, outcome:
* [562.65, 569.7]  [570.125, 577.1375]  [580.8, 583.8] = 0.131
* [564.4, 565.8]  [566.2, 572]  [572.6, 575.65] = 0.067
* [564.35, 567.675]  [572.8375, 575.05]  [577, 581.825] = 0.037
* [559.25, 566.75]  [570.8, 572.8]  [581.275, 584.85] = 0.067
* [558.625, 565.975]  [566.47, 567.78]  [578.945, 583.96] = 0.012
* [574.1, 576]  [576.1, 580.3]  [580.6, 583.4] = -0.107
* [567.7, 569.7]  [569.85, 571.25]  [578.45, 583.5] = 0.015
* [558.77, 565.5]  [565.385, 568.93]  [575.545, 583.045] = 0.059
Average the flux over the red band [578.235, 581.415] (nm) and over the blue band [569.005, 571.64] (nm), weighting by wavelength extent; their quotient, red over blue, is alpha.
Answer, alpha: 1.01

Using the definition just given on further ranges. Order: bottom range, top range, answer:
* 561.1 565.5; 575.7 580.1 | 0.98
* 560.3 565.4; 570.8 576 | 0.95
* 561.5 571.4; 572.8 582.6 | 0.99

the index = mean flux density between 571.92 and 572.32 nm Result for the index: 1.69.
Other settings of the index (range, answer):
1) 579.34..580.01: 1.71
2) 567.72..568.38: 1.74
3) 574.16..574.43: 1.6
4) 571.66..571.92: 1.65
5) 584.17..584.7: 1.65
